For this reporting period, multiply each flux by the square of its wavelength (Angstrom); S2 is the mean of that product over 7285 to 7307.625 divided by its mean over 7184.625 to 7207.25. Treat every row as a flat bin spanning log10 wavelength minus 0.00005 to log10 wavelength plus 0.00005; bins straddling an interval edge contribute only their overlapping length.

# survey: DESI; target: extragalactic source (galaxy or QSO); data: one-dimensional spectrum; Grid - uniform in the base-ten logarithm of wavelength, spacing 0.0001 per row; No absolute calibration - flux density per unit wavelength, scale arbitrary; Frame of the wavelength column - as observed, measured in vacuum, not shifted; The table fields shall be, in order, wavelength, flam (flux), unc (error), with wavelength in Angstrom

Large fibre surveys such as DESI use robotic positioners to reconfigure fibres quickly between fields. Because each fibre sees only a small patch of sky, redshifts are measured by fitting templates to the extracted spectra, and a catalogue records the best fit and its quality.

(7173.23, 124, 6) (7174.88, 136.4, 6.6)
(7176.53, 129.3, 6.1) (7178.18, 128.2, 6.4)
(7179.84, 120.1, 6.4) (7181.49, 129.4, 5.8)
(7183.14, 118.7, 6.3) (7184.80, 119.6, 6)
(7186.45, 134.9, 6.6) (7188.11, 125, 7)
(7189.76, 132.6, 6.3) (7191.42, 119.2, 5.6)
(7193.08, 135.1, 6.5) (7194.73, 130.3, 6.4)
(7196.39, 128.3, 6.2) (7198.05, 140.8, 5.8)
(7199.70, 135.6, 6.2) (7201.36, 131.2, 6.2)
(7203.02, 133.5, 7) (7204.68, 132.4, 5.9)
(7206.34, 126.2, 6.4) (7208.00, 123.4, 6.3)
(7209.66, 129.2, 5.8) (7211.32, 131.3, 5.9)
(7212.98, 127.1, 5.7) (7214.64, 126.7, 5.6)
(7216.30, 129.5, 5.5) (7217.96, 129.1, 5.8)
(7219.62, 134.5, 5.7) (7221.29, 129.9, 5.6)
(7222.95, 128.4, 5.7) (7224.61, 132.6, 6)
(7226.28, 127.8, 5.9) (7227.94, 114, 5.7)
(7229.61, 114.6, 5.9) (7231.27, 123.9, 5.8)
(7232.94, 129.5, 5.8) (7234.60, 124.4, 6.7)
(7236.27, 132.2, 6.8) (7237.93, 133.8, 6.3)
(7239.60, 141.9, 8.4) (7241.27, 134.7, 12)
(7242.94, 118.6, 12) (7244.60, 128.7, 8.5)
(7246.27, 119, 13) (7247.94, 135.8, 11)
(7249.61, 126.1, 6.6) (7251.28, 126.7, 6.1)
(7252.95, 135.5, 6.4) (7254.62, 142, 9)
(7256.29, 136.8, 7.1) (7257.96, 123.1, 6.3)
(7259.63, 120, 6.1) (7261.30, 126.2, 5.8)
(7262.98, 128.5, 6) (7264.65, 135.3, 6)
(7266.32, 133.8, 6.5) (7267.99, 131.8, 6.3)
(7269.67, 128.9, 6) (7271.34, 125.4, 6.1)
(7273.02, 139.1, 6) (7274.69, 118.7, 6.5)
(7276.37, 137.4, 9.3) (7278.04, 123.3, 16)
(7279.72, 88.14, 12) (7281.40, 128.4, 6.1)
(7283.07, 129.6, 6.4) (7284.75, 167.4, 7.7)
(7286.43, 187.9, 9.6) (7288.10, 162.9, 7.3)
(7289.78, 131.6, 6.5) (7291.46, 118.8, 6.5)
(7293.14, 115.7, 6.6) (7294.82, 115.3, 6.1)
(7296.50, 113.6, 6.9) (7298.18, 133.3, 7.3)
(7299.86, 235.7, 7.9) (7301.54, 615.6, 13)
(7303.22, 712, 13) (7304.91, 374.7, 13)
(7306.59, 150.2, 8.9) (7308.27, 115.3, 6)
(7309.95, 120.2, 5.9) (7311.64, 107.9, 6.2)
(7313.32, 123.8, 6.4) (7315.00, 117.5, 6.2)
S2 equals 1.90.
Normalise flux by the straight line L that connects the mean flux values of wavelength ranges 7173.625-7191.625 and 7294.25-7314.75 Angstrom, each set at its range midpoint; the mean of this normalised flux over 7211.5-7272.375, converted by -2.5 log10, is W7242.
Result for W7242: 0.37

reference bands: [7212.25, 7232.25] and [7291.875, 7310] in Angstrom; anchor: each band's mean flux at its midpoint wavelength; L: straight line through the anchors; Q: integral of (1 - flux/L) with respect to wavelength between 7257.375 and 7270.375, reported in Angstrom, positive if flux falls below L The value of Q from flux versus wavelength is 4.5 Angstrom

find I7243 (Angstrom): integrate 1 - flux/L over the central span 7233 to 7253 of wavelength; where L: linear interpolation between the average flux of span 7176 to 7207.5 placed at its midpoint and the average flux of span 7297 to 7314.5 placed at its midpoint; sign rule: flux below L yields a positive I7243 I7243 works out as 6.3 Angstrom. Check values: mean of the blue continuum 129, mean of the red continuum 263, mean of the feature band 130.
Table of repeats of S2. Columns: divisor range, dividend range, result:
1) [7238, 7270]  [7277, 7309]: 1.60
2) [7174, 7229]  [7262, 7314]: 1.40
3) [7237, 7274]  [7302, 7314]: 1.99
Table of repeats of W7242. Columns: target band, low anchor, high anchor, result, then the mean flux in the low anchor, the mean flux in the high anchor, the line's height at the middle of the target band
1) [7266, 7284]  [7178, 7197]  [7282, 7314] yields 0.45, 127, 207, 190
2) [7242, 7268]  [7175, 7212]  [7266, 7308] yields 0.29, 129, 189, 168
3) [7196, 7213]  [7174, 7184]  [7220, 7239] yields -0.03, 127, 127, 127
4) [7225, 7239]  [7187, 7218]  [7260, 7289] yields 0.05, 130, 135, 132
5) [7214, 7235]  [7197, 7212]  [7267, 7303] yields 0.11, 131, 169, 141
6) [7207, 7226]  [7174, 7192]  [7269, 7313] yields 0.12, 127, 184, 145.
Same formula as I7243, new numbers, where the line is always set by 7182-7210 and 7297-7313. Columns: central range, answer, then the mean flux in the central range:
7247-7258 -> 3.88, 133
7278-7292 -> 6.21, 139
